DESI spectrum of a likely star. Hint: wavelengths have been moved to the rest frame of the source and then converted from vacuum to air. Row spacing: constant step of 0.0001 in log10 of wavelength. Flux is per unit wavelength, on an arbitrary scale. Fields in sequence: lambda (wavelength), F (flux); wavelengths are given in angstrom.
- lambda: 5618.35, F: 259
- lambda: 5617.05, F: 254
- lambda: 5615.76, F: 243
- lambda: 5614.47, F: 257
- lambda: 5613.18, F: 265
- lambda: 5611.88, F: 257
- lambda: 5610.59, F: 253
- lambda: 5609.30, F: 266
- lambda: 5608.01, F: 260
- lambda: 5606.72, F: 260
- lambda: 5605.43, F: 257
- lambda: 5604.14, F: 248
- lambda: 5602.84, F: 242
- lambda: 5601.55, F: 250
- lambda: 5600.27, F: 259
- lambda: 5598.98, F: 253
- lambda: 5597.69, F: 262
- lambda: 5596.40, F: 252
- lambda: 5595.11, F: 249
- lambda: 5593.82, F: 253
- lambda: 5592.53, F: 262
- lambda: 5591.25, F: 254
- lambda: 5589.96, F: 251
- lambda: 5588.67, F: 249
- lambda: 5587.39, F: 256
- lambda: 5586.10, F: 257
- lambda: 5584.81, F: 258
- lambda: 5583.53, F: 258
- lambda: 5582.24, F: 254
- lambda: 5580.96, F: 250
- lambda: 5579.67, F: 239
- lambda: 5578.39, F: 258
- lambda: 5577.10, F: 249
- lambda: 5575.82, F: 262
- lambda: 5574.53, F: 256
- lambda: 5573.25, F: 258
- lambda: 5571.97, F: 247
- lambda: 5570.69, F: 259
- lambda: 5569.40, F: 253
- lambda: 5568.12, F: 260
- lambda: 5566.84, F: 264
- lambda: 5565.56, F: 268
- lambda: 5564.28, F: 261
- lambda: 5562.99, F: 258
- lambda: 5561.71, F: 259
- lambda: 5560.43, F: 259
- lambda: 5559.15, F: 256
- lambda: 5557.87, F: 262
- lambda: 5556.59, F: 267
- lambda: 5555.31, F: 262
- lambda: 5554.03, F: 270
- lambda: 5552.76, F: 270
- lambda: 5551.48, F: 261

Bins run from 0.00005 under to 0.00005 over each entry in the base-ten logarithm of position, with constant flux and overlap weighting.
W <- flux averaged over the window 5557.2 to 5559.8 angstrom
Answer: 259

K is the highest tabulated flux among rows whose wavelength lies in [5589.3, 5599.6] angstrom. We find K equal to 262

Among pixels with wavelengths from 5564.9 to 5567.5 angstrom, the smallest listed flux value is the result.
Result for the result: 264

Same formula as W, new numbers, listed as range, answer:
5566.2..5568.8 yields 262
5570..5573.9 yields 255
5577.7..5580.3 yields 248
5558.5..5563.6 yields 258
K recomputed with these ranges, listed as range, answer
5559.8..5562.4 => 259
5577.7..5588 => 258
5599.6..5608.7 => 260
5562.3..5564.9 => 261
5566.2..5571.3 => 264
